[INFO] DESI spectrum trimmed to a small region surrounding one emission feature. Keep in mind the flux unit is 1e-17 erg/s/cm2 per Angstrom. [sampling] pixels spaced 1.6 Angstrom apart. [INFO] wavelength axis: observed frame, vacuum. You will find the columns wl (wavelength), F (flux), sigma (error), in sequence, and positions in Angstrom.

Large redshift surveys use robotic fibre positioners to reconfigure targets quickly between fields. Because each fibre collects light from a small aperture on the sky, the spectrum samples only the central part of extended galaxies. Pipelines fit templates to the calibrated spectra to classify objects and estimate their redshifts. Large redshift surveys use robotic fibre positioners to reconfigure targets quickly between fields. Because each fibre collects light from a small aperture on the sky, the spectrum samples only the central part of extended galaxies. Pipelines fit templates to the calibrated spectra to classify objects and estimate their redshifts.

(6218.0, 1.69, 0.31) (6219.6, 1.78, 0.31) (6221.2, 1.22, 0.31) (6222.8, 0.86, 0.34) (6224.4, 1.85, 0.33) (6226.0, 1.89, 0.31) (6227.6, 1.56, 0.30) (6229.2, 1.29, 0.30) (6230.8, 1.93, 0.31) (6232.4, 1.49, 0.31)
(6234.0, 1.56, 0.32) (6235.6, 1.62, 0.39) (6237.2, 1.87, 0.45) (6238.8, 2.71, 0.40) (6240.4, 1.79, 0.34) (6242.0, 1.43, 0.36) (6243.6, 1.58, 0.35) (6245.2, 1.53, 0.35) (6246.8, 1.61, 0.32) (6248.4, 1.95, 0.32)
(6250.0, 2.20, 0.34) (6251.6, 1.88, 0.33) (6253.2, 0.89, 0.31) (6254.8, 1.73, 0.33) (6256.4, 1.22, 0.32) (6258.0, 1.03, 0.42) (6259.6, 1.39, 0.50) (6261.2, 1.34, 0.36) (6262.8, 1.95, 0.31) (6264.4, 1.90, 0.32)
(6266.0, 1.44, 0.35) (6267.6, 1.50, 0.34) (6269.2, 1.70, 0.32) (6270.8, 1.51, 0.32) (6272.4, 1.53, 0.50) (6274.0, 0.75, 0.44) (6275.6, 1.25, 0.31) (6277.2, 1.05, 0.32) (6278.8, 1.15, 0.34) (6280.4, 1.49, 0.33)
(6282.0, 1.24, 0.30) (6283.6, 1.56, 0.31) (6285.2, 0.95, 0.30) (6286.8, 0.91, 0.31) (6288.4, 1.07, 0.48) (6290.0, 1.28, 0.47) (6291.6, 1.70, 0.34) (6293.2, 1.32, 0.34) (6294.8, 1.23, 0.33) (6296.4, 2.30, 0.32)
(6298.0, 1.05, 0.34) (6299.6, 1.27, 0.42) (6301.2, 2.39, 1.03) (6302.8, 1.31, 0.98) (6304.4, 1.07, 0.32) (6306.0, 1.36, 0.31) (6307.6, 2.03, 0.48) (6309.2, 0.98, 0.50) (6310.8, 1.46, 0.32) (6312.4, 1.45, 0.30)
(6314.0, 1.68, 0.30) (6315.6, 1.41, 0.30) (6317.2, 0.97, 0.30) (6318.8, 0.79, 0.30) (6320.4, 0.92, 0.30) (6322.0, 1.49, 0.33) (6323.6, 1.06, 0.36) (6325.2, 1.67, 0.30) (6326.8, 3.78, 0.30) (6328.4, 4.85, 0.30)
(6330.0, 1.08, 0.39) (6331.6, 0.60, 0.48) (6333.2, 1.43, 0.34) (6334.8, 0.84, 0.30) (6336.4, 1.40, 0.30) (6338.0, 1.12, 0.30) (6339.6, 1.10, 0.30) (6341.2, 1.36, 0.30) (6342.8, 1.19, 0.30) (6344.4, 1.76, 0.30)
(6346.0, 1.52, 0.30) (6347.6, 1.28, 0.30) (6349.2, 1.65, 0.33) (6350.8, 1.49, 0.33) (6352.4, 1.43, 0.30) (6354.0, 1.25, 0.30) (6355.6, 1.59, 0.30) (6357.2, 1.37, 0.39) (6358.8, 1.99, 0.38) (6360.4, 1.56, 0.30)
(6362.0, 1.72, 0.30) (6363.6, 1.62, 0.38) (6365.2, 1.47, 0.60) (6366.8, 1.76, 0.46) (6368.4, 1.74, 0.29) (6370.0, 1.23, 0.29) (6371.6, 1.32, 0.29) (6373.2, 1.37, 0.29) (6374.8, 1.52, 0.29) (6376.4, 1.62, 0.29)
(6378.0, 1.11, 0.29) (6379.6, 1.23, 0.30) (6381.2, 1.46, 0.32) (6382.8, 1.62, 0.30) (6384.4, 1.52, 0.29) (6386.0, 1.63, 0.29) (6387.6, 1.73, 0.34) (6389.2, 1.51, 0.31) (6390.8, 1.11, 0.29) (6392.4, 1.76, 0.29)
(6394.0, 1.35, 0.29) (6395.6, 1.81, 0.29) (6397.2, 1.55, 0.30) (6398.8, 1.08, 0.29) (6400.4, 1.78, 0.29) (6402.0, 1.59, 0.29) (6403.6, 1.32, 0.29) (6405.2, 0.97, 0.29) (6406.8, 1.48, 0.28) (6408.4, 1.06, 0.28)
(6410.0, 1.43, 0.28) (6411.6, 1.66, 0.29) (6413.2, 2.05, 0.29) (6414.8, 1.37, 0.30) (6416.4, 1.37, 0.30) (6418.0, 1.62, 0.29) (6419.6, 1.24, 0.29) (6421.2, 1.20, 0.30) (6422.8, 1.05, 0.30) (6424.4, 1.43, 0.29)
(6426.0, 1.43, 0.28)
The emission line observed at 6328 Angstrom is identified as H-gamma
